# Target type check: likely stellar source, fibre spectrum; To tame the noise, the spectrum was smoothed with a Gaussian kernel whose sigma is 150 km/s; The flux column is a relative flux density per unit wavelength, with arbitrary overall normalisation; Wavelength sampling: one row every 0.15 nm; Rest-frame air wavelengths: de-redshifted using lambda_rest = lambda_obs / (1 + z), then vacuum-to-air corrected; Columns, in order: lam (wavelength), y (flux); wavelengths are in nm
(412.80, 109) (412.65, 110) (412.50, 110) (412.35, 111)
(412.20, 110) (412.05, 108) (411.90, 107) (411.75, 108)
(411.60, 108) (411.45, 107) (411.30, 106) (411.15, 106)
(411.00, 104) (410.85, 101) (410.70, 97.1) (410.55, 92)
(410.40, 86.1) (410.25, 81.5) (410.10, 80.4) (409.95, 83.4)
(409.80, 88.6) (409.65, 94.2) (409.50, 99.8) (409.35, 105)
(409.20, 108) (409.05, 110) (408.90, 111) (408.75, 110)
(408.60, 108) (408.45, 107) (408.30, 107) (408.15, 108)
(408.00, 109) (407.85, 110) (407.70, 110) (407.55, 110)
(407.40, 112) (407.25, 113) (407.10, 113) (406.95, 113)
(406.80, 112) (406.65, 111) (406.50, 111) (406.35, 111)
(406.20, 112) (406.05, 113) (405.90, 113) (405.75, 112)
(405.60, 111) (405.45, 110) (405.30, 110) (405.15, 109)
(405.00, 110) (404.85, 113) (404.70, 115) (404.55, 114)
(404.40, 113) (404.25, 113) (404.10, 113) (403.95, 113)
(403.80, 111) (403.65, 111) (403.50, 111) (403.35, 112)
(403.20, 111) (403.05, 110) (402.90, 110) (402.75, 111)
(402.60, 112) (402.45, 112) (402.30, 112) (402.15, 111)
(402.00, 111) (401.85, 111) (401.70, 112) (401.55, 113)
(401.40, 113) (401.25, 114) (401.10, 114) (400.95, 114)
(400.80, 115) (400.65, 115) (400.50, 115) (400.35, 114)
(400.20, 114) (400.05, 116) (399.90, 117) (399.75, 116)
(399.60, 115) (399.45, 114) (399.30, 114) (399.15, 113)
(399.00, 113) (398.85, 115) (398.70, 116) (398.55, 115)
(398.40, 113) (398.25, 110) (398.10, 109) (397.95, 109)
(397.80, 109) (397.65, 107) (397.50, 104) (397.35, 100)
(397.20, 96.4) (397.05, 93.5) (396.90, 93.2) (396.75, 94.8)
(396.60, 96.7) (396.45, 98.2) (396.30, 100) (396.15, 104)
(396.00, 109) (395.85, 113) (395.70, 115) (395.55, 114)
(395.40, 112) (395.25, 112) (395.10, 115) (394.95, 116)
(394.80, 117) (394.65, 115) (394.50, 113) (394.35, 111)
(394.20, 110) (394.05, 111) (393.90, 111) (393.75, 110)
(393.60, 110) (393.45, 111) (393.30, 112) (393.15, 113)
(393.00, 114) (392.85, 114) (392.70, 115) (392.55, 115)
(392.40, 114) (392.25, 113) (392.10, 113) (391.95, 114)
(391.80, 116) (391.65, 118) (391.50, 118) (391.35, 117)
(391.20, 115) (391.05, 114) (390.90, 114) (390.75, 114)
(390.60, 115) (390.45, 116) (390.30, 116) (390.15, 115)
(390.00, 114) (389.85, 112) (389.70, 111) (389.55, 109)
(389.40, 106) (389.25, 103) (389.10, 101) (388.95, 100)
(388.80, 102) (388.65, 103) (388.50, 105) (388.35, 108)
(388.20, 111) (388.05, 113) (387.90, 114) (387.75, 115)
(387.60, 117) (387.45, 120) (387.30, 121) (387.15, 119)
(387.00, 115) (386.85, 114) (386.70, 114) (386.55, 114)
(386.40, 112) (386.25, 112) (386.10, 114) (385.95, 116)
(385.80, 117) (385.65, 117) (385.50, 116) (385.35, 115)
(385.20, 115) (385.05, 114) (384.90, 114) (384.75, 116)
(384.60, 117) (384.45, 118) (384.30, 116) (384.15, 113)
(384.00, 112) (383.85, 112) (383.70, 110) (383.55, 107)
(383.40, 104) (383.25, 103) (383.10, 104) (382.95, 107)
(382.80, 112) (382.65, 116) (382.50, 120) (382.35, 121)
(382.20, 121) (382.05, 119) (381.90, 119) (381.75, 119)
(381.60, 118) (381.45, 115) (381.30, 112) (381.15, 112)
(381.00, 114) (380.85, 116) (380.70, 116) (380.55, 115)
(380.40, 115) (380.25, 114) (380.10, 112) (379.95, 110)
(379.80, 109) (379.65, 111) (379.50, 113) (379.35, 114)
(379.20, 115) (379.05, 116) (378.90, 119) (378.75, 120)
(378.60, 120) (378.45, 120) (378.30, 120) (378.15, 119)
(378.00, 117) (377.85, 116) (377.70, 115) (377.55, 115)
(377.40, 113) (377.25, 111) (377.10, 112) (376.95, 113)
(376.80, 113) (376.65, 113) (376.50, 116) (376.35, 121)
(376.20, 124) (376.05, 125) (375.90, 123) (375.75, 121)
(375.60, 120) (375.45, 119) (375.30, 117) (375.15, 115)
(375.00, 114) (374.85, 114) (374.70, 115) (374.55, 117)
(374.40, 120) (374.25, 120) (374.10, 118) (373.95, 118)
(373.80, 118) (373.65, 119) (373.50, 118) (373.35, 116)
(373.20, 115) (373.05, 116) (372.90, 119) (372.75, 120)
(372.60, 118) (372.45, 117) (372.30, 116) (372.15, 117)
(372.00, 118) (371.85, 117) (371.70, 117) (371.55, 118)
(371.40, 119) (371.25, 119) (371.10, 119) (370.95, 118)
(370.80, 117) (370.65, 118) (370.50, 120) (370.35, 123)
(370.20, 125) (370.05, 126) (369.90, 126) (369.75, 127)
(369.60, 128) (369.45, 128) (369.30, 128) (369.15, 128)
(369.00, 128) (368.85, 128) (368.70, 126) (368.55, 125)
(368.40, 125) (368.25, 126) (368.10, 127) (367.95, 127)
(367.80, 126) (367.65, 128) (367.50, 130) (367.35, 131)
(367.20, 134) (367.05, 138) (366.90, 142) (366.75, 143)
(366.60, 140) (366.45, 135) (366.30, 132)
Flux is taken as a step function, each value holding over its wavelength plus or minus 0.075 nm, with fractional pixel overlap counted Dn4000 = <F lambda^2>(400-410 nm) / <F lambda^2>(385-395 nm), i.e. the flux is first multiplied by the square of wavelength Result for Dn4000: 1.1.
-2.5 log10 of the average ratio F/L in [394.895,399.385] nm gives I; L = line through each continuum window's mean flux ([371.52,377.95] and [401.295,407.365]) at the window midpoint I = 0.05 mag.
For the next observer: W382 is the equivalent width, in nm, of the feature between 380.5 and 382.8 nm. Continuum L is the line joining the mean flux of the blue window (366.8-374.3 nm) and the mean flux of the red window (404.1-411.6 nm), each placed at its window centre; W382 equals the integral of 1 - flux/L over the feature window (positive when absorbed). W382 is 0.02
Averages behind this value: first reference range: 123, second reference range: 106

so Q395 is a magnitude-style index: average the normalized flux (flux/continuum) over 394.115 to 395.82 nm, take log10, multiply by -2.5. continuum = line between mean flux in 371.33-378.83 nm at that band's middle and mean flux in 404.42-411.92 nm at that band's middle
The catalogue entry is -0.03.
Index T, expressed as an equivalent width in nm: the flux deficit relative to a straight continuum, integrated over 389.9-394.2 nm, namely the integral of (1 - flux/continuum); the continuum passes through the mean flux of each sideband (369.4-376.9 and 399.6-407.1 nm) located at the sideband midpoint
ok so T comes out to 0.04 nm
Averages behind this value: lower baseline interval 119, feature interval 114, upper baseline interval 112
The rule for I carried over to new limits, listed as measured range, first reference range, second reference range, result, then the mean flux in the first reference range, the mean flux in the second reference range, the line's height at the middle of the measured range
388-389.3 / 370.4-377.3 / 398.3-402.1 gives 0.10 mag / 118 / 114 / 116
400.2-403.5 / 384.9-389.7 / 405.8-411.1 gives -0.06 mag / 112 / 104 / 107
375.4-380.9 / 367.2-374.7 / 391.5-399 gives 0.02 mag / 122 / 110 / 118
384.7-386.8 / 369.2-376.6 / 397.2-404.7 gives 0.01 mag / 120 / 112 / 116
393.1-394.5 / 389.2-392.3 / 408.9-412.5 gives 0.00 mag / 114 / 101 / 112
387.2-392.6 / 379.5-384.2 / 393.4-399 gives -0.02 mag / 113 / 108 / 110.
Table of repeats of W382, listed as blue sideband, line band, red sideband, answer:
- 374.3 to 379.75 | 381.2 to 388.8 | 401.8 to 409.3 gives 0.093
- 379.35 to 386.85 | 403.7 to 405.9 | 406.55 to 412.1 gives -0.131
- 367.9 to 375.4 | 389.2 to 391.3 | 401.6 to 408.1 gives 0.053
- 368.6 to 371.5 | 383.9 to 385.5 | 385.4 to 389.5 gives -0.018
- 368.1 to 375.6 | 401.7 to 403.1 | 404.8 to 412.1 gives -0.040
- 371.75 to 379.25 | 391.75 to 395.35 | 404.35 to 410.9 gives -0.067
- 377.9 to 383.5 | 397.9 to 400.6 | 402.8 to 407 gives -0.034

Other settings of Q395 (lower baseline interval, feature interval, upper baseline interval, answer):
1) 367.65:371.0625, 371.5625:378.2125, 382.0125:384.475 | 0.03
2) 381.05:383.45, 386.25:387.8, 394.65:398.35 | -0.04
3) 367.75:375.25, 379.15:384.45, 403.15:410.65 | 0.03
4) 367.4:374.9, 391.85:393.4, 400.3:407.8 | 0.02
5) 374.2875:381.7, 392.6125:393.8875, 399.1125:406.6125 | 0.02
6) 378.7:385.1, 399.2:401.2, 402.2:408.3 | -0.03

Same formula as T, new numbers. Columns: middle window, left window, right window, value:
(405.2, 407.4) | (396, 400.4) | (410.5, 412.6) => -0.11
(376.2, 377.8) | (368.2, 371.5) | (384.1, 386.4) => 0.07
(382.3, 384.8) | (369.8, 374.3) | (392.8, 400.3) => 0.06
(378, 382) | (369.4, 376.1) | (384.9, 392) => 0.03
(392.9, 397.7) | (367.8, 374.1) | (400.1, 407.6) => 0.28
